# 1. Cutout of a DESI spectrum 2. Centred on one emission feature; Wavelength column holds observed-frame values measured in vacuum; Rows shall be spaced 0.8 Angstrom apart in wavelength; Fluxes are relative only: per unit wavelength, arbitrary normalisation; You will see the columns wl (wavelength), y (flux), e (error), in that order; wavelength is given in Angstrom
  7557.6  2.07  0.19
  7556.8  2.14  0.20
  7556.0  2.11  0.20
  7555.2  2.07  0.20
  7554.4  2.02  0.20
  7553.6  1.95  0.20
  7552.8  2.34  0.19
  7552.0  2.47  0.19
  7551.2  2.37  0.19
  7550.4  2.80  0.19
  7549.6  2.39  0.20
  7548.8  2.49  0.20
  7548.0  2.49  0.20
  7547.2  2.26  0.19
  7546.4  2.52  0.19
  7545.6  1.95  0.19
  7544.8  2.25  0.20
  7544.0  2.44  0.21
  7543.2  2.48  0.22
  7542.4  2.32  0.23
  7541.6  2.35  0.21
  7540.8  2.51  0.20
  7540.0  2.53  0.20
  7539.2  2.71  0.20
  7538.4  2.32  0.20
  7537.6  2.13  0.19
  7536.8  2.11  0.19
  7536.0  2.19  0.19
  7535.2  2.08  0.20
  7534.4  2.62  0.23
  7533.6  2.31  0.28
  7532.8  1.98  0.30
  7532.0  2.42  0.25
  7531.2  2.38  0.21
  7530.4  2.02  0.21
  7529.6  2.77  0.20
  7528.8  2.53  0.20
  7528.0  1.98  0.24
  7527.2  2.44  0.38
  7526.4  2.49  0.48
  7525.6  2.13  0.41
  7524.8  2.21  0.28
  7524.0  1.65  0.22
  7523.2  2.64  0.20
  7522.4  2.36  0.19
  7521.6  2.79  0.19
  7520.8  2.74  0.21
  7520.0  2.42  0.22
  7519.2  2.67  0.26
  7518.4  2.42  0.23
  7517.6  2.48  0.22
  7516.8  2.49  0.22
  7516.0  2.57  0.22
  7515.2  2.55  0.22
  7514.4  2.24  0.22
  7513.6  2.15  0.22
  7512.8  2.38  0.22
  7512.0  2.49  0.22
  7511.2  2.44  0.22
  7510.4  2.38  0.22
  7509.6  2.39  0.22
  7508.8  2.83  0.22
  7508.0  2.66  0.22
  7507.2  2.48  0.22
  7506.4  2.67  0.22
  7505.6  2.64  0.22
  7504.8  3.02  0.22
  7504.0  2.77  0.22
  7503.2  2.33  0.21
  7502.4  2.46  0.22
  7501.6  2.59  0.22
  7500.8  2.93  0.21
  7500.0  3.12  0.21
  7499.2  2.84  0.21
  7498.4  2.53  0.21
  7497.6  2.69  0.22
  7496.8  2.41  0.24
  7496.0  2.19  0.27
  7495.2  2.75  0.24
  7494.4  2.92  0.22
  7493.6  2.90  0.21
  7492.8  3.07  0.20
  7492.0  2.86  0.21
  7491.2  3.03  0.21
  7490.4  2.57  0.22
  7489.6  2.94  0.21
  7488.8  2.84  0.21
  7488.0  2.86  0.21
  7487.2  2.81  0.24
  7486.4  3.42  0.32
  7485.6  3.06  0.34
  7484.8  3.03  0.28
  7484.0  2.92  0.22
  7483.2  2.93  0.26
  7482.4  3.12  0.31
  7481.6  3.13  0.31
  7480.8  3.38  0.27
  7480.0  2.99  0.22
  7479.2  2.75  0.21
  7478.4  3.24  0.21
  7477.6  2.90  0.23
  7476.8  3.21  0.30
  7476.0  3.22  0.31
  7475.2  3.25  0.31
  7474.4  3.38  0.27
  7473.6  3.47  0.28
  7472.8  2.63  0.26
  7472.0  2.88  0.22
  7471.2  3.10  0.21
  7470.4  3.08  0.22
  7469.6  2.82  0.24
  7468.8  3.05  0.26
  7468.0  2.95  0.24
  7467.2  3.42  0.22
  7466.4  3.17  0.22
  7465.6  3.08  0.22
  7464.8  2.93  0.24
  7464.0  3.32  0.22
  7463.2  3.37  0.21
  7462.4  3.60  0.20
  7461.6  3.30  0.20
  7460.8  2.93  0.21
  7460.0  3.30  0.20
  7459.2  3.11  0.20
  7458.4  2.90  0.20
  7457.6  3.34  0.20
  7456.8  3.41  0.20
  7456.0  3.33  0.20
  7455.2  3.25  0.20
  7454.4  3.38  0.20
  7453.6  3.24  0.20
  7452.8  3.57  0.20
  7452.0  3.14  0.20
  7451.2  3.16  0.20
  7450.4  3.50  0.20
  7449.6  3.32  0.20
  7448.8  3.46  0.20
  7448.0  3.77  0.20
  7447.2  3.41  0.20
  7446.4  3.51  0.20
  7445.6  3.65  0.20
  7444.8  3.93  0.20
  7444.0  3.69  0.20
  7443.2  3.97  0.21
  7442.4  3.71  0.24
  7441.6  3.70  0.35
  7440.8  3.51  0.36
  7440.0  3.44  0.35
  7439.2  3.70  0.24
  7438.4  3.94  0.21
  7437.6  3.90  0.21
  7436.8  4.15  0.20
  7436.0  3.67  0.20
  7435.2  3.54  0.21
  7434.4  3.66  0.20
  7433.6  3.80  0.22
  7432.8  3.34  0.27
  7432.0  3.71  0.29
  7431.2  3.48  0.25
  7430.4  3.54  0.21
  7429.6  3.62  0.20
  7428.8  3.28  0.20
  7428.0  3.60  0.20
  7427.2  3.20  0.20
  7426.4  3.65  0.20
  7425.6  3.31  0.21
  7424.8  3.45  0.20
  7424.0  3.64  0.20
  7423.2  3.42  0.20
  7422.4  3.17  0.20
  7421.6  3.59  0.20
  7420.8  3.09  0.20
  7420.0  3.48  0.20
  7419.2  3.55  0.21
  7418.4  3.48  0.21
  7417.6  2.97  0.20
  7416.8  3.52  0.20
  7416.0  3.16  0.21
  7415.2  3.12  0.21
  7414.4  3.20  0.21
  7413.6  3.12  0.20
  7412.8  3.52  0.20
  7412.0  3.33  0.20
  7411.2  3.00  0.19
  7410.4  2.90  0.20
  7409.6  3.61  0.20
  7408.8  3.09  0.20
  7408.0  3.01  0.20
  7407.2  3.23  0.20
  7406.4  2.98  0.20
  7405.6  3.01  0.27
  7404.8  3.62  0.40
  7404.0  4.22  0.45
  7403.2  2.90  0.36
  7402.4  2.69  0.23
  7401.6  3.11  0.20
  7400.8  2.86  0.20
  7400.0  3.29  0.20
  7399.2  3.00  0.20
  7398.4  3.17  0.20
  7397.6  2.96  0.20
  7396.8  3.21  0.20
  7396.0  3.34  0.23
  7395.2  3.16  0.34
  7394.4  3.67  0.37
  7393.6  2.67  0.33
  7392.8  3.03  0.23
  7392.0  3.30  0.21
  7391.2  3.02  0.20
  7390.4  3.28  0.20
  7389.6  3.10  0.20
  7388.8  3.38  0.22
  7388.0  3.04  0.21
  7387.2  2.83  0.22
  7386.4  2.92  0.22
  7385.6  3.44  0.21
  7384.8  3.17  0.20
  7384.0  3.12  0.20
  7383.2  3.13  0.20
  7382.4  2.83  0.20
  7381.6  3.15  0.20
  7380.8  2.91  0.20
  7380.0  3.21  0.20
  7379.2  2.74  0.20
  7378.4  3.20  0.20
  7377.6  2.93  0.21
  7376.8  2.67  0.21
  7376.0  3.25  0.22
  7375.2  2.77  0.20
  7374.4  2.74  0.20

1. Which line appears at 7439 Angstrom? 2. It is C III]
